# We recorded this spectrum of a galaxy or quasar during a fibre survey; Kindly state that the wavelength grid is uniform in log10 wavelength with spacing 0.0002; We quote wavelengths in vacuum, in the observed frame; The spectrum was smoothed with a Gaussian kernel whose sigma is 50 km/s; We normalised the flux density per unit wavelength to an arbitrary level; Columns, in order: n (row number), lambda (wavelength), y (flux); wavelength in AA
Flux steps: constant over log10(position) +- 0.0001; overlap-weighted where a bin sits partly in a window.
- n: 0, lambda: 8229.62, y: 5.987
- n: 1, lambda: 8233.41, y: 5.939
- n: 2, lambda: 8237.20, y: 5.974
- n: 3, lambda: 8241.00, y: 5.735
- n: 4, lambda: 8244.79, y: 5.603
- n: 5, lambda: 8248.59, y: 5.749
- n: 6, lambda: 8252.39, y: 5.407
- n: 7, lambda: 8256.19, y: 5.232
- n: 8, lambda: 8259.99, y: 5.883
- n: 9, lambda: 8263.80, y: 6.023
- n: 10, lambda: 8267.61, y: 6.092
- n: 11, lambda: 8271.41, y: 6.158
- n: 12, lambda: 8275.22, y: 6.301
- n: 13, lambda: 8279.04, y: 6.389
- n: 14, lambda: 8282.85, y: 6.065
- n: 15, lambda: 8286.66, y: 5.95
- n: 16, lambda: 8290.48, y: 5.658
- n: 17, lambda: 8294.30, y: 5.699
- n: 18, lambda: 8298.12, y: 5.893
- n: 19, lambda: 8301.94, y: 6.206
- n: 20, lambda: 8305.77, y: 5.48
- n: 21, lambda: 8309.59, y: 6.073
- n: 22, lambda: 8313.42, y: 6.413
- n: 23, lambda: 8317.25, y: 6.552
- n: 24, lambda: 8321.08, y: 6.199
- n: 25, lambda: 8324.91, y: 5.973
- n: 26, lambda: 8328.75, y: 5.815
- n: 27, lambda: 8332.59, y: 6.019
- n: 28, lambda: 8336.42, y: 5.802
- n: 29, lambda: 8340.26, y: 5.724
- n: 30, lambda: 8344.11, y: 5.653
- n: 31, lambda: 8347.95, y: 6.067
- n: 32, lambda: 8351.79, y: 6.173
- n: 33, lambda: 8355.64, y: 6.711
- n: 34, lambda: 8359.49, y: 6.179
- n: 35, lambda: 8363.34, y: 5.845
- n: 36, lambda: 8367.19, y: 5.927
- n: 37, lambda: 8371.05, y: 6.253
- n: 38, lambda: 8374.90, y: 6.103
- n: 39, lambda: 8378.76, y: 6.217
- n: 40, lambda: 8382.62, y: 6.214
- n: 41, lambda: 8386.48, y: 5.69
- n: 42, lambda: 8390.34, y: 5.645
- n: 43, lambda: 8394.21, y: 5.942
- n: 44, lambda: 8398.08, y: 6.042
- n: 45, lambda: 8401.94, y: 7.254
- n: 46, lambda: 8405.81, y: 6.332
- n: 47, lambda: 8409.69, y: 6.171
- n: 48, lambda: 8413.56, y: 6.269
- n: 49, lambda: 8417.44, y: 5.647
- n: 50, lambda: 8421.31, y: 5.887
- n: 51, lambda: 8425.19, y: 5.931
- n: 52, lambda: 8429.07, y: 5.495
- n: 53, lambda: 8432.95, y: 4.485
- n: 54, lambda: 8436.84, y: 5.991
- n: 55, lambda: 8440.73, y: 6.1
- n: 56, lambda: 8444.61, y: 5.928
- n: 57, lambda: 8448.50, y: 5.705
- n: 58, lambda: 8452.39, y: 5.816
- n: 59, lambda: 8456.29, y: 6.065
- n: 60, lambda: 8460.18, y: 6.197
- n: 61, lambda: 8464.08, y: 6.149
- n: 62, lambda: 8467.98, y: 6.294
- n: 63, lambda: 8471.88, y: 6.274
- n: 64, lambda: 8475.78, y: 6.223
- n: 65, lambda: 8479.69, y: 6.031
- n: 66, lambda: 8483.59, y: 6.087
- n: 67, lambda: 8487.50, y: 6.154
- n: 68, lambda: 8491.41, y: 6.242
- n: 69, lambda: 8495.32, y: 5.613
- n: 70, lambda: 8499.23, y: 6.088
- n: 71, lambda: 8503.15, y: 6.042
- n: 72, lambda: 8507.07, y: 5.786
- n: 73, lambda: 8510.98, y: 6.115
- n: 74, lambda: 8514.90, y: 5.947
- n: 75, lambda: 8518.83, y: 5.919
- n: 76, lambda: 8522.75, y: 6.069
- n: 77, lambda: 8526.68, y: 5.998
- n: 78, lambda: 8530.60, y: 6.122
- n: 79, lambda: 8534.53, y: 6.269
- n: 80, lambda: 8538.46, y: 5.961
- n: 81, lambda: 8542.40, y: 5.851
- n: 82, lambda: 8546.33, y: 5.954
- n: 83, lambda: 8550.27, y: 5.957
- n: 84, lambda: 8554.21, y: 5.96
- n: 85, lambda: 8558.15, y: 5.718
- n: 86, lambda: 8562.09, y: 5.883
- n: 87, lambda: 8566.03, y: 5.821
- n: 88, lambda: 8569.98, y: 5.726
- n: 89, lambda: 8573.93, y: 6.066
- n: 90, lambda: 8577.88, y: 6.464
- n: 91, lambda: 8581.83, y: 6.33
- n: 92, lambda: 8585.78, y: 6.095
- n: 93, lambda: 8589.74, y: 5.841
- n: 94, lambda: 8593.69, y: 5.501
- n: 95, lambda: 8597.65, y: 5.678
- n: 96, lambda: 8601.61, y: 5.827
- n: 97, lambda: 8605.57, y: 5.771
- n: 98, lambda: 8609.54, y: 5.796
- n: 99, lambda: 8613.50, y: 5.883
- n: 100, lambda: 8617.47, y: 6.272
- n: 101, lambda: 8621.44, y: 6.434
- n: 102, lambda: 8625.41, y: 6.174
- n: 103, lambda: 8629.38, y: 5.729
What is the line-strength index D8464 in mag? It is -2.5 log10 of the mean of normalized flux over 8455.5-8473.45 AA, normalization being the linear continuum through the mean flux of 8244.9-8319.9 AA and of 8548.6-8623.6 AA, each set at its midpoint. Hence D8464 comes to -0.05 mag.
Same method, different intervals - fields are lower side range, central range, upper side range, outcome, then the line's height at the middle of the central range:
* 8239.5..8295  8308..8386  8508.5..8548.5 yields -0.032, 5.91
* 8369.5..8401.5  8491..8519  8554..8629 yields 0.009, 6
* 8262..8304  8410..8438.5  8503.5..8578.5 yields 0.056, 6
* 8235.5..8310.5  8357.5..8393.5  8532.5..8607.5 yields -0.020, 5.89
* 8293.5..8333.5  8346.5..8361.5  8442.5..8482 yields -0.042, 6.05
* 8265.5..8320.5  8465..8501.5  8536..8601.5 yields -0.026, 5.97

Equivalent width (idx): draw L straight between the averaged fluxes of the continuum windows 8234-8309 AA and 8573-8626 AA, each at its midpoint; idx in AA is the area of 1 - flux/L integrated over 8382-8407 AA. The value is -1.0 AA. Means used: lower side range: 5.87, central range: 6.15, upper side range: 6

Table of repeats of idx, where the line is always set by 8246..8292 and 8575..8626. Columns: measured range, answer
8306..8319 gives -0.69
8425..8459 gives 1.33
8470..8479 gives -0.38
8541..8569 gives 0.54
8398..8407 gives -1.09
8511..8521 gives 0.01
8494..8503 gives 0.10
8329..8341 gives 0.14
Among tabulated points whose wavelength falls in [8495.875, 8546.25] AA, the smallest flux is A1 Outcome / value 5.786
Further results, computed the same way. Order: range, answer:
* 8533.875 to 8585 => 5.718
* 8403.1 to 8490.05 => 4.485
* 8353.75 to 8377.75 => 5.845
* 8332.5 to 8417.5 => 5.645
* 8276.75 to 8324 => 5.48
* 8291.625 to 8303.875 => 5.699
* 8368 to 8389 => 5.69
